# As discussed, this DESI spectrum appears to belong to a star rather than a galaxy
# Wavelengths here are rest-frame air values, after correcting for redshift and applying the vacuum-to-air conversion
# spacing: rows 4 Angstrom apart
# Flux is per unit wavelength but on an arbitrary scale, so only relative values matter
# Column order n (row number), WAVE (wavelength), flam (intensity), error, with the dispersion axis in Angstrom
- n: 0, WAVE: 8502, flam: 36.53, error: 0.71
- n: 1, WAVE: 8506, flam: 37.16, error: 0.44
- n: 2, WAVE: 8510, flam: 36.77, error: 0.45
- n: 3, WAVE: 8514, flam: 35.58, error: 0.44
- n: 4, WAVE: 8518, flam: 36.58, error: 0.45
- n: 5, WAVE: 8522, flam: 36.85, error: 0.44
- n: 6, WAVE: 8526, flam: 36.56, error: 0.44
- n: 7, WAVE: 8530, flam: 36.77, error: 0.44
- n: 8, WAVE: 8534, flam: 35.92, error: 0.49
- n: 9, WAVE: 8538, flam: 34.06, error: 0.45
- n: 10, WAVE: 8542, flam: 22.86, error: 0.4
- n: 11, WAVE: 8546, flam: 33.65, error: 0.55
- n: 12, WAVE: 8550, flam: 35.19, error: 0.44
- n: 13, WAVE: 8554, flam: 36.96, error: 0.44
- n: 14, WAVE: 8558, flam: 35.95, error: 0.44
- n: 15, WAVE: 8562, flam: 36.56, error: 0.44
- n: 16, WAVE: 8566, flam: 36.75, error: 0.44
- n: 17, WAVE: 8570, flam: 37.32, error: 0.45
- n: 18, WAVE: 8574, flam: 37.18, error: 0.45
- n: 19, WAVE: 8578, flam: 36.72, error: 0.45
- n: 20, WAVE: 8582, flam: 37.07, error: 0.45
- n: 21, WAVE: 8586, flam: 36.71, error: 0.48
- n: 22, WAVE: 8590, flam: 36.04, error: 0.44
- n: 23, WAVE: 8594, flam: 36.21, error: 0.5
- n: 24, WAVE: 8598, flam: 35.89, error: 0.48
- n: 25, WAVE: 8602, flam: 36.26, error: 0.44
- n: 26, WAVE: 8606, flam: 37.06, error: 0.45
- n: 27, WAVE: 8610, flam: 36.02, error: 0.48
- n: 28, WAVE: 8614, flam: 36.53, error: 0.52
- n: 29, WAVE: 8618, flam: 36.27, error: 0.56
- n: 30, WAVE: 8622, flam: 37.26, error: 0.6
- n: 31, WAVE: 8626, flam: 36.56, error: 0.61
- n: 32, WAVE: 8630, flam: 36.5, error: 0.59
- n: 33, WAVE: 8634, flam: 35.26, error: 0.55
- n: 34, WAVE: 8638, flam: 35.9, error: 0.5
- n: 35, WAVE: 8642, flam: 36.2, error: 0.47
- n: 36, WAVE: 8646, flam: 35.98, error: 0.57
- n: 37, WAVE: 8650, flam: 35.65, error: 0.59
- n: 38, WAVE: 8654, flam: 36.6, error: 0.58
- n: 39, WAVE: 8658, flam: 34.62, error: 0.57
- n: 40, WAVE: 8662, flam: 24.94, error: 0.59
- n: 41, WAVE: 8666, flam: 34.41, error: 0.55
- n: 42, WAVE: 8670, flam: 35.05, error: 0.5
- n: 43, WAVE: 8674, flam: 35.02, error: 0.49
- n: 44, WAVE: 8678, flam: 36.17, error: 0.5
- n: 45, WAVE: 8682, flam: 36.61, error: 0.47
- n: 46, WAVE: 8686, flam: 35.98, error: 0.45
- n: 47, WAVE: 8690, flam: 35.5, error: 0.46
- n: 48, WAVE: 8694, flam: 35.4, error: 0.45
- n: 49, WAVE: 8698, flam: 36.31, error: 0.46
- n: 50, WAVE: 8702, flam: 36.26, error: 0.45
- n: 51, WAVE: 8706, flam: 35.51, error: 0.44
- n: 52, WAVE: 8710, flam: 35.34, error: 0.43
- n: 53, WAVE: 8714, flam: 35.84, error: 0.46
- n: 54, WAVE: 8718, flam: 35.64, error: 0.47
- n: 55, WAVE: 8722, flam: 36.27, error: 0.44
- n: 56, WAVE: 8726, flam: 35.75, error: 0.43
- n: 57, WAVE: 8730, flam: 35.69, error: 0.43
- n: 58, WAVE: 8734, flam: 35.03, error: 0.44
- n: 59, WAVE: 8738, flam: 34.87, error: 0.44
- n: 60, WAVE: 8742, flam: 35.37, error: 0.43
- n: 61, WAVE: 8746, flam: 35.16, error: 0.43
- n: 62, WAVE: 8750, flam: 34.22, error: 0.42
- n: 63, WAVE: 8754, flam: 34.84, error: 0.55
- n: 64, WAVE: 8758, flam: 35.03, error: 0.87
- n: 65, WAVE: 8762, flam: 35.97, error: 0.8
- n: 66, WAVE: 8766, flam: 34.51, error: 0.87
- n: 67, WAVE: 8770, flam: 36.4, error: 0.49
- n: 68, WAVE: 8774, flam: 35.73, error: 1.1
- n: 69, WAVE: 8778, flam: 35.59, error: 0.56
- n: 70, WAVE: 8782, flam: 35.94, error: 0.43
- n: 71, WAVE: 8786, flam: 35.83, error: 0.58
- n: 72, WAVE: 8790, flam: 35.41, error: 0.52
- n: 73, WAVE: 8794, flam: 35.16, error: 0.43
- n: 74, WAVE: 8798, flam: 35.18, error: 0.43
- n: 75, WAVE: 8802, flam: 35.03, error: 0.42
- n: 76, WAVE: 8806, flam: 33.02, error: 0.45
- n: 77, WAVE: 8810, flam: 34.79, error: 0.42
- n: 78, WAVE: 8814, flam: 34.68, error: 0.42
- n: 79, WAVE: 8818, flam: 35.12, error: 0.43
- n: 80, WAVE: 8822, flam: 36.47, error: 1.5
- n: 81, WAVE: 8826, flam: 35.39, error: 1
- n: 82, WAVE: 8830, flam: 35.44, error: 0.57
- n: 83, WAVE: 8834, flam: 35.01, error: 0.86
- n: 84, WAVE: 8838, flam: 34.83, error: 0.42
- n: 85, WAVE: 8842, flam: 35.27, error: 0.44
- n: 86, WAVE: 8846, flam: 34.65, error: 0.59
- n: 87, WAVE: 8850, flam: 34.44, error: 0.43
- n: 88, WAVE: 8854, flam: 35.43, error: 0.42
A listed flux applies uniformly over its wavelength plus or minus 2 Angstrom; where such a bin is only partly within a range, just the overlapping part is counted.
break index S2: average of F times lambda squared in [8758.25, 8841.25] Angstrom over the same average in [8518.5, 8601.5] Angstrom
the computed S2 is 1.05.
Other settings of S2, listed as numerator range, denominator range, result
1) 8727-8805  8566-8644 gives 1.00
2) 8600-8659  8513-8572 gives 1.05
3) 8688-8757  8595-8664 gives 1.02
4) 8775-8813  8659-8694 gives 1.05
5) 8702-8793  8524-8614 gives 1.04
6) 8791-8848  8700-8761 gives 1.01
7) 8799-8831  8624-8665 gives 1.05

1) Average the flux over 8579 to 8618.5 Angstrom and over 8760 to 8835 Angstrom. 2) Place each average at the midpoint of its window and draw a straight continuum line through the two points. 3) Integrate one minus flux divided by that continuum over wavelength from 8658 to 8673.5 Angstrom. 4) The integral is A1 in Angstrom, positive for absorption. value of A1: 1.6 Angstrom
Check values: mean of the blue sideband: 36.4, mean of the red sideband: 35.3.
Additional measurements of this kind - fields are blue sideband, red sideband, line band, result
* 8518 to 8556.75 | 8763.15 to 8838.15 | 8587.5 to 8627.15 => -2.0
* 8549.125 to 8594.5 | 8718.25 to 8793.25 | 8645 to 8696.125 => 1.7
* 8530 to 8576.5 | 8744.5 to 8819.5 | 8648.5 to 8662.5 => 0.5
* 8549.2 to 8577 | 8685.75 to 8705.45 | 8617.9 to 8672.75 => 1.7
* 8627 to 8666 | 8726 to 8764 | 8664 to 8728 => -1.4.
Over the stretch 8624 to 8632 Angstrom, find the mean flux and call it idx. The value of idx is 36.5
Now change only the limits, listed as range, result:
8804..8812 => 33.9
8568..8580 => 37.1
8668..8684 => 35.7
